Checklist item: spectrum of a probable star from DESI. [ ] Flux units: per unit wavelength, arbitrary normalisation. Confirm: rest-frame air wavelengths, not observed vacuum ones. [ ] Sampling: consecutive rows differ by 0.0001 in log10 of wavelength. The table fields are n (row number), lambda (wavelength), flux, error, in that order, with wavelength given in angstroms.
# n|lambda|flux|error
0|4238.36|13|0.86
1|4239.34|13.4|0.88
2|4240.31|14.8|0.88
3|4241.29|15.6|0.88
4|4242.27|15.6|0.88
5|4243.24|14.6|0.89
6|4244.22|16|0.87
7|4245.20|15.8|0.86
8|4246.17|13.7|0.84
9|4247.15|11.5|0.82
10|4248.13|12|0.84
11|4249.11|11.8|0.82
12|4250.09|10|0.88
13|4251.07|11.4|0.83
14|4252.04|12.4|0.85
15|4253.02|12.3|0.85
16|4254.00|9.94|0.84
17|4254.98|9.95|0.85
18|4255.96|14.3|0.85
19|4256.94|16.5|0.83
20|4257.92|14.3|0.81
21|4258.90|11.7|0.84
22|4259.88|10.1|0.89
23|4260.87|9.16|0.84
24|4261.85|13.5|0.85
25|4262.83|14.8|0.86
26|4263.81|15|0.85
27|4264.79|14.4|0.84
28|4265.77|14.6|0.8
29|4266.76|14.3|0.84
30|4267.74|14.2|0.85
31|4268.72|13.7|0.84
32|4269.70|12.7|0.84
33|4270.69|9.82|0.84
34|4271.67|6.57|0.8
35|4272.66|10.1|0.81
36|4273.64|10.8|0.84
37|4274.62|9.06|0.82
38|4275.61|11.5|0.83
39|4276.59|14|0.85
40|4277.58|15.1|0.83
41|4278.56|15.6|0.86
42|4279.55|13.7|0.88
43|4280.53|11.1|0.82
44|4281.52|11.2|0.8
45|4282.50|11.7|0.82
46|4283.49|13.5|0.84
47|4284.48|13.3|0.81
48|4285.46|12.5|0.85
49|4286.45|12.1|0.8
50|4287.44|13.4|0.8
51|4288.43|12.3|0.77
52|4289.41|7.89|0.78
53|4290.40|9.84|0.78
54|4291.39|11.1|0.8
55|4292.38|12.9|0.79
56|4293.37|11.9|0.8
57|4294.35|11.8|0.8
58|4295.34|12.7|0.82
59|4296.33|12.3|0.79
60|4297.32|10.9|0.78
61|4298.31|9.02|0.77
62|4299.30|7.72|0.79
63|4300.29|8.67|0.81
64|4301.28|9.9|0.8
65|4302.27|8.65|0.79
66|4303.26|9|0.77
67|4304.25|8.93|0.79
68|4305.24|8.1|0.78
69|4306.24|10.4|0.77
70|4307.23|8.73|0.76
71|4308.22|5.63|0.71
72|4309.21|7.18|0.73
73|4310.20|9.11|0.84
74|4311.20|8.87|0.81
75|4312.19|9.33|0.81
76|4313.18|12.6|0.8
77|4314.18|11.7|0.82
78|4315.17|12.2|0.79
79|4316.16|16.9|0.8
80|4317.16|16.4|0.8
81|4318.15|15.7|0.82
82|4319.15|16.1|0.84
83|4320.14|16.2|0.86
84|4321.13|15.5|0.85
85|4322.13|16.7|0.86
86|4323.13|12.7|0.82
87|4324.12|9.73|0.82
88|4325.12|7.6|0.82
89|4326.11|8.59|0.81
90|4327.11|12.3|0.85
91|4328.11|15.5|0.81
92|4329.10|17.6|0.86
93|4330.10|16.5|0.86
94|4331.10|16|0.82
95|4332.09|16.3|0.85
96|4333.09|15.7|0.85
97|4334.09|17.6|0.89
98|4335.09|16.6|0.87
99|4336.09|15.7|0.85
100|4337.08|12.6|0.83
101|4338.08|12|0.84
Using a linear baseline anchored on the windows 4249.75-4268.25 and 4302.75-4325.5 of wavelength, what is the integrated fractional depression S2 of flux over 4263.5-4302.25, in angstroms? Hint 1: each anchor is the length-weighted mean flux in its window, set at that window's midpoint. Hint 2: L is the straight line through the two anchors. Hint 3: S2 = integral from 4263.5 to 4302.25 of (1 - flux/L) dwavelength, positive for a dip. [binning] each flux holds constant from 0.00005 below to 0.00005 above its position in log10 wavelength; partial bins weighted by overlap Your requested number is 1.48 angstroms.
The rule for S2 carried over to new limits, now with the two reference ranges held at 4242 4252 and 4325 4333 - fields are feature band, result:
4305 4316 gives 3.4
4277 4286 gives 0.3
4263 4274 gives 0.8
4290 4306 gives 4.2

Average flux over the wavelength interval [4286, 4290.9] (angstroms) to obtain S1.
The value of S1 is 11.1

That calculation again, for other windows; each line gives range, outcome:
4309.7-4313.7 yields 9.97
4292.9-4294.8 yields 11.9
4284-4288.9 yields 12.7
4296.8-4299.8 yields 9.23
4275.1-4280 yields 14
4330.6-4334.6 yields 16.4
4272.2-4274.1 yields 10.5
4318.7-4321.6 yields 16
